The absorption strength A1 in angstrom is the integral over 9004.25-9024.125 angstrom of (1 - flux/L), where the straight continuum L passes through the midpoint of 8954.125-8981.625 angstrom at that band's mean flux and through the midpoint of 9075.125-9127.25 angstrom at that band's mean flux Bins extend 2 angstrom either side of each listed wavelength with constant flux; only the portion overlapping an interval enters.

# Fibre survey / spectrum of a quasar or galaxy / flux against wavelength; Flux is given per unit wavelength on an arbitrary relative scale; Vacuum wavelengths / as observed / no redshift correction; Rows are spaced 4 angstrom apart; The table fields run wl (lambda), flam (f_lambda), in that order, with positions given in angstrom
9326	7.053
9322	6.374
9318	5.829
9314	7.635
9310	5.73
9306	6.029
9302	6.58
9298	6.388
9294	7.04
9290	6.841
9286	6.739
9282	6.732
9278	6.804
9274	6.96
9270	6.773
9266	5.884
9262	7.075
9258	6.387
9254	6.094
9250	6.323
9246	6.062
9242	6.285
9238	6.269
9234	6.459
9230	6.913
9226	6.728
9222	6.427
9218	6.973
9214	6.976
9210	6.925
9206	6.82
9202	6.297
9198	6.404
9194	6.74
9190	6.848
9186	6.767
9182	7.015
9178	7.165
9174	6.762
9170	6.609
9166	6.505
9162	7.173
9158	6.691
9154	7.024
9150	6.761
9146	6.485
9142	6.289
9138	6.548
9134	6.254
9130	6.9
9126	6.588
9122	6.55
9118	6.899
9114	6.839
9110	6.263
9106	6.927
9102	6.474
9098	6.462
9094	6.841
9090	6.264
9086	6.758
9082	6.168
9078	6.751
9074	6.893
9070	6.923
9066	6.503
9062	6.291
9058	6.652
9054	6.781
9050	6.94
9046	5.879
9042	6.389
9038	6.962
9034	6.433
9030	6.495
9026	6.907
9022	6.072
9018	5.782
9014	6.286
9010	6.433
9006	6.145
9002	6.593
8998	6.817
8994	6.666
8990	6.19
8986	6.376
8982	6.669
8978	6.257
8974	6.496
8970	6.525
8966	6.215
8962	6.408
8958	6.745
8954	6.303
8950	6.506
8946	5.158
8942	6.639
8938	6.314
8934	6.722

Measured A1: 1.08 angstrom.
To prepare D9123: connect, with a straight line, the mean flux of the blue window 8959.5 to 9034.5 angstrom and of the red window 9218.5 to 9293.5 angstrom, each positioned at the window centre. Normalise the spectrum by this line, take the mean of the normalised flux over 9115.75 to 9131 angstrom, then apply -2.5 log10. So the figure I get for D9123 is -0.04 mag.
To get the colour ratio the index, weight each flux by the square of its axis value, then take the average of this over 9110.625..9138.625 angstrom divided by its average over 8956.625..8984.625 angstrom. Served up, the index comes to 1.06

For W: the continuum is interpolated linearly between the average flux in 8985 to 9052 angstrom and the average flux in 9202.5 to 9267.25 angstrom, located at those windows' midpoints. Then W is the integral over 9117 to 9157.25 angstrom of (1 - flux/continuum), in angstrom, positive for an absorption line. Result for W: -0.8 angstrom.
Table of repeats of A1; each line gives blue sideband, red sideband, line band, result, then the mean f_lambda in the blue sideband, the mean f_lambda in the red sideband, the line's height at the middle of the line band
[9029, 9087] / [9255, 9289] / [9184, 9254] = 0.6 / 6.59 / 6.66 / 6.64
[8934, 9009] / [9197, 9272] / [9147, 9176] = -1.3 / 6.4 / 6.53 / 6.5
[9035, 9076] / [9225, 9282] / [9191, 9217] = -0.7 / 6.62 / 6.51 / 6.53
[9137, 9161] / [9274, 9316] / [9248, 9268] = 0.9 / 6.66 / 6.67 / 6.66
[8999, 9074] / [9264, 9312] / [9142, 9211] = -2.4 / 6.49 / 6.54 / 6.52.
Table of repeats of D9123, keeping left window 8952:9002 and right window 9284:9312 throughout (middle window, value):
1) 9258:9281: -0.03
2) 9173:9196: -0.07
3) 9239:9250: 0.05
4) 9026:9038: -0.02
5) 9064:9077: -0.05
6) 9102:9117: -0.03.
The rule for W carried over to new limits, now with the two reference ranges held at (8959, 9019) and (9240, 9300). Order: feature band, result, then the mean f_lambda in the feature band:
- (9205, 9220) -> -0.9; 6.93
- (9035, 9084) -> -1.1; 6.59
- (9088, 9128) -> -0.9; 6.61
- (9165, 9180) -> -0.6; 6.78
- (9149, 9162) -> -0.8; 6.88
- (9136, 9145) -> 0.1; 6.43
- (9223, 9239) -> -0.2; 6.6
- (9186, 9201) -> -0.3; 6.65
